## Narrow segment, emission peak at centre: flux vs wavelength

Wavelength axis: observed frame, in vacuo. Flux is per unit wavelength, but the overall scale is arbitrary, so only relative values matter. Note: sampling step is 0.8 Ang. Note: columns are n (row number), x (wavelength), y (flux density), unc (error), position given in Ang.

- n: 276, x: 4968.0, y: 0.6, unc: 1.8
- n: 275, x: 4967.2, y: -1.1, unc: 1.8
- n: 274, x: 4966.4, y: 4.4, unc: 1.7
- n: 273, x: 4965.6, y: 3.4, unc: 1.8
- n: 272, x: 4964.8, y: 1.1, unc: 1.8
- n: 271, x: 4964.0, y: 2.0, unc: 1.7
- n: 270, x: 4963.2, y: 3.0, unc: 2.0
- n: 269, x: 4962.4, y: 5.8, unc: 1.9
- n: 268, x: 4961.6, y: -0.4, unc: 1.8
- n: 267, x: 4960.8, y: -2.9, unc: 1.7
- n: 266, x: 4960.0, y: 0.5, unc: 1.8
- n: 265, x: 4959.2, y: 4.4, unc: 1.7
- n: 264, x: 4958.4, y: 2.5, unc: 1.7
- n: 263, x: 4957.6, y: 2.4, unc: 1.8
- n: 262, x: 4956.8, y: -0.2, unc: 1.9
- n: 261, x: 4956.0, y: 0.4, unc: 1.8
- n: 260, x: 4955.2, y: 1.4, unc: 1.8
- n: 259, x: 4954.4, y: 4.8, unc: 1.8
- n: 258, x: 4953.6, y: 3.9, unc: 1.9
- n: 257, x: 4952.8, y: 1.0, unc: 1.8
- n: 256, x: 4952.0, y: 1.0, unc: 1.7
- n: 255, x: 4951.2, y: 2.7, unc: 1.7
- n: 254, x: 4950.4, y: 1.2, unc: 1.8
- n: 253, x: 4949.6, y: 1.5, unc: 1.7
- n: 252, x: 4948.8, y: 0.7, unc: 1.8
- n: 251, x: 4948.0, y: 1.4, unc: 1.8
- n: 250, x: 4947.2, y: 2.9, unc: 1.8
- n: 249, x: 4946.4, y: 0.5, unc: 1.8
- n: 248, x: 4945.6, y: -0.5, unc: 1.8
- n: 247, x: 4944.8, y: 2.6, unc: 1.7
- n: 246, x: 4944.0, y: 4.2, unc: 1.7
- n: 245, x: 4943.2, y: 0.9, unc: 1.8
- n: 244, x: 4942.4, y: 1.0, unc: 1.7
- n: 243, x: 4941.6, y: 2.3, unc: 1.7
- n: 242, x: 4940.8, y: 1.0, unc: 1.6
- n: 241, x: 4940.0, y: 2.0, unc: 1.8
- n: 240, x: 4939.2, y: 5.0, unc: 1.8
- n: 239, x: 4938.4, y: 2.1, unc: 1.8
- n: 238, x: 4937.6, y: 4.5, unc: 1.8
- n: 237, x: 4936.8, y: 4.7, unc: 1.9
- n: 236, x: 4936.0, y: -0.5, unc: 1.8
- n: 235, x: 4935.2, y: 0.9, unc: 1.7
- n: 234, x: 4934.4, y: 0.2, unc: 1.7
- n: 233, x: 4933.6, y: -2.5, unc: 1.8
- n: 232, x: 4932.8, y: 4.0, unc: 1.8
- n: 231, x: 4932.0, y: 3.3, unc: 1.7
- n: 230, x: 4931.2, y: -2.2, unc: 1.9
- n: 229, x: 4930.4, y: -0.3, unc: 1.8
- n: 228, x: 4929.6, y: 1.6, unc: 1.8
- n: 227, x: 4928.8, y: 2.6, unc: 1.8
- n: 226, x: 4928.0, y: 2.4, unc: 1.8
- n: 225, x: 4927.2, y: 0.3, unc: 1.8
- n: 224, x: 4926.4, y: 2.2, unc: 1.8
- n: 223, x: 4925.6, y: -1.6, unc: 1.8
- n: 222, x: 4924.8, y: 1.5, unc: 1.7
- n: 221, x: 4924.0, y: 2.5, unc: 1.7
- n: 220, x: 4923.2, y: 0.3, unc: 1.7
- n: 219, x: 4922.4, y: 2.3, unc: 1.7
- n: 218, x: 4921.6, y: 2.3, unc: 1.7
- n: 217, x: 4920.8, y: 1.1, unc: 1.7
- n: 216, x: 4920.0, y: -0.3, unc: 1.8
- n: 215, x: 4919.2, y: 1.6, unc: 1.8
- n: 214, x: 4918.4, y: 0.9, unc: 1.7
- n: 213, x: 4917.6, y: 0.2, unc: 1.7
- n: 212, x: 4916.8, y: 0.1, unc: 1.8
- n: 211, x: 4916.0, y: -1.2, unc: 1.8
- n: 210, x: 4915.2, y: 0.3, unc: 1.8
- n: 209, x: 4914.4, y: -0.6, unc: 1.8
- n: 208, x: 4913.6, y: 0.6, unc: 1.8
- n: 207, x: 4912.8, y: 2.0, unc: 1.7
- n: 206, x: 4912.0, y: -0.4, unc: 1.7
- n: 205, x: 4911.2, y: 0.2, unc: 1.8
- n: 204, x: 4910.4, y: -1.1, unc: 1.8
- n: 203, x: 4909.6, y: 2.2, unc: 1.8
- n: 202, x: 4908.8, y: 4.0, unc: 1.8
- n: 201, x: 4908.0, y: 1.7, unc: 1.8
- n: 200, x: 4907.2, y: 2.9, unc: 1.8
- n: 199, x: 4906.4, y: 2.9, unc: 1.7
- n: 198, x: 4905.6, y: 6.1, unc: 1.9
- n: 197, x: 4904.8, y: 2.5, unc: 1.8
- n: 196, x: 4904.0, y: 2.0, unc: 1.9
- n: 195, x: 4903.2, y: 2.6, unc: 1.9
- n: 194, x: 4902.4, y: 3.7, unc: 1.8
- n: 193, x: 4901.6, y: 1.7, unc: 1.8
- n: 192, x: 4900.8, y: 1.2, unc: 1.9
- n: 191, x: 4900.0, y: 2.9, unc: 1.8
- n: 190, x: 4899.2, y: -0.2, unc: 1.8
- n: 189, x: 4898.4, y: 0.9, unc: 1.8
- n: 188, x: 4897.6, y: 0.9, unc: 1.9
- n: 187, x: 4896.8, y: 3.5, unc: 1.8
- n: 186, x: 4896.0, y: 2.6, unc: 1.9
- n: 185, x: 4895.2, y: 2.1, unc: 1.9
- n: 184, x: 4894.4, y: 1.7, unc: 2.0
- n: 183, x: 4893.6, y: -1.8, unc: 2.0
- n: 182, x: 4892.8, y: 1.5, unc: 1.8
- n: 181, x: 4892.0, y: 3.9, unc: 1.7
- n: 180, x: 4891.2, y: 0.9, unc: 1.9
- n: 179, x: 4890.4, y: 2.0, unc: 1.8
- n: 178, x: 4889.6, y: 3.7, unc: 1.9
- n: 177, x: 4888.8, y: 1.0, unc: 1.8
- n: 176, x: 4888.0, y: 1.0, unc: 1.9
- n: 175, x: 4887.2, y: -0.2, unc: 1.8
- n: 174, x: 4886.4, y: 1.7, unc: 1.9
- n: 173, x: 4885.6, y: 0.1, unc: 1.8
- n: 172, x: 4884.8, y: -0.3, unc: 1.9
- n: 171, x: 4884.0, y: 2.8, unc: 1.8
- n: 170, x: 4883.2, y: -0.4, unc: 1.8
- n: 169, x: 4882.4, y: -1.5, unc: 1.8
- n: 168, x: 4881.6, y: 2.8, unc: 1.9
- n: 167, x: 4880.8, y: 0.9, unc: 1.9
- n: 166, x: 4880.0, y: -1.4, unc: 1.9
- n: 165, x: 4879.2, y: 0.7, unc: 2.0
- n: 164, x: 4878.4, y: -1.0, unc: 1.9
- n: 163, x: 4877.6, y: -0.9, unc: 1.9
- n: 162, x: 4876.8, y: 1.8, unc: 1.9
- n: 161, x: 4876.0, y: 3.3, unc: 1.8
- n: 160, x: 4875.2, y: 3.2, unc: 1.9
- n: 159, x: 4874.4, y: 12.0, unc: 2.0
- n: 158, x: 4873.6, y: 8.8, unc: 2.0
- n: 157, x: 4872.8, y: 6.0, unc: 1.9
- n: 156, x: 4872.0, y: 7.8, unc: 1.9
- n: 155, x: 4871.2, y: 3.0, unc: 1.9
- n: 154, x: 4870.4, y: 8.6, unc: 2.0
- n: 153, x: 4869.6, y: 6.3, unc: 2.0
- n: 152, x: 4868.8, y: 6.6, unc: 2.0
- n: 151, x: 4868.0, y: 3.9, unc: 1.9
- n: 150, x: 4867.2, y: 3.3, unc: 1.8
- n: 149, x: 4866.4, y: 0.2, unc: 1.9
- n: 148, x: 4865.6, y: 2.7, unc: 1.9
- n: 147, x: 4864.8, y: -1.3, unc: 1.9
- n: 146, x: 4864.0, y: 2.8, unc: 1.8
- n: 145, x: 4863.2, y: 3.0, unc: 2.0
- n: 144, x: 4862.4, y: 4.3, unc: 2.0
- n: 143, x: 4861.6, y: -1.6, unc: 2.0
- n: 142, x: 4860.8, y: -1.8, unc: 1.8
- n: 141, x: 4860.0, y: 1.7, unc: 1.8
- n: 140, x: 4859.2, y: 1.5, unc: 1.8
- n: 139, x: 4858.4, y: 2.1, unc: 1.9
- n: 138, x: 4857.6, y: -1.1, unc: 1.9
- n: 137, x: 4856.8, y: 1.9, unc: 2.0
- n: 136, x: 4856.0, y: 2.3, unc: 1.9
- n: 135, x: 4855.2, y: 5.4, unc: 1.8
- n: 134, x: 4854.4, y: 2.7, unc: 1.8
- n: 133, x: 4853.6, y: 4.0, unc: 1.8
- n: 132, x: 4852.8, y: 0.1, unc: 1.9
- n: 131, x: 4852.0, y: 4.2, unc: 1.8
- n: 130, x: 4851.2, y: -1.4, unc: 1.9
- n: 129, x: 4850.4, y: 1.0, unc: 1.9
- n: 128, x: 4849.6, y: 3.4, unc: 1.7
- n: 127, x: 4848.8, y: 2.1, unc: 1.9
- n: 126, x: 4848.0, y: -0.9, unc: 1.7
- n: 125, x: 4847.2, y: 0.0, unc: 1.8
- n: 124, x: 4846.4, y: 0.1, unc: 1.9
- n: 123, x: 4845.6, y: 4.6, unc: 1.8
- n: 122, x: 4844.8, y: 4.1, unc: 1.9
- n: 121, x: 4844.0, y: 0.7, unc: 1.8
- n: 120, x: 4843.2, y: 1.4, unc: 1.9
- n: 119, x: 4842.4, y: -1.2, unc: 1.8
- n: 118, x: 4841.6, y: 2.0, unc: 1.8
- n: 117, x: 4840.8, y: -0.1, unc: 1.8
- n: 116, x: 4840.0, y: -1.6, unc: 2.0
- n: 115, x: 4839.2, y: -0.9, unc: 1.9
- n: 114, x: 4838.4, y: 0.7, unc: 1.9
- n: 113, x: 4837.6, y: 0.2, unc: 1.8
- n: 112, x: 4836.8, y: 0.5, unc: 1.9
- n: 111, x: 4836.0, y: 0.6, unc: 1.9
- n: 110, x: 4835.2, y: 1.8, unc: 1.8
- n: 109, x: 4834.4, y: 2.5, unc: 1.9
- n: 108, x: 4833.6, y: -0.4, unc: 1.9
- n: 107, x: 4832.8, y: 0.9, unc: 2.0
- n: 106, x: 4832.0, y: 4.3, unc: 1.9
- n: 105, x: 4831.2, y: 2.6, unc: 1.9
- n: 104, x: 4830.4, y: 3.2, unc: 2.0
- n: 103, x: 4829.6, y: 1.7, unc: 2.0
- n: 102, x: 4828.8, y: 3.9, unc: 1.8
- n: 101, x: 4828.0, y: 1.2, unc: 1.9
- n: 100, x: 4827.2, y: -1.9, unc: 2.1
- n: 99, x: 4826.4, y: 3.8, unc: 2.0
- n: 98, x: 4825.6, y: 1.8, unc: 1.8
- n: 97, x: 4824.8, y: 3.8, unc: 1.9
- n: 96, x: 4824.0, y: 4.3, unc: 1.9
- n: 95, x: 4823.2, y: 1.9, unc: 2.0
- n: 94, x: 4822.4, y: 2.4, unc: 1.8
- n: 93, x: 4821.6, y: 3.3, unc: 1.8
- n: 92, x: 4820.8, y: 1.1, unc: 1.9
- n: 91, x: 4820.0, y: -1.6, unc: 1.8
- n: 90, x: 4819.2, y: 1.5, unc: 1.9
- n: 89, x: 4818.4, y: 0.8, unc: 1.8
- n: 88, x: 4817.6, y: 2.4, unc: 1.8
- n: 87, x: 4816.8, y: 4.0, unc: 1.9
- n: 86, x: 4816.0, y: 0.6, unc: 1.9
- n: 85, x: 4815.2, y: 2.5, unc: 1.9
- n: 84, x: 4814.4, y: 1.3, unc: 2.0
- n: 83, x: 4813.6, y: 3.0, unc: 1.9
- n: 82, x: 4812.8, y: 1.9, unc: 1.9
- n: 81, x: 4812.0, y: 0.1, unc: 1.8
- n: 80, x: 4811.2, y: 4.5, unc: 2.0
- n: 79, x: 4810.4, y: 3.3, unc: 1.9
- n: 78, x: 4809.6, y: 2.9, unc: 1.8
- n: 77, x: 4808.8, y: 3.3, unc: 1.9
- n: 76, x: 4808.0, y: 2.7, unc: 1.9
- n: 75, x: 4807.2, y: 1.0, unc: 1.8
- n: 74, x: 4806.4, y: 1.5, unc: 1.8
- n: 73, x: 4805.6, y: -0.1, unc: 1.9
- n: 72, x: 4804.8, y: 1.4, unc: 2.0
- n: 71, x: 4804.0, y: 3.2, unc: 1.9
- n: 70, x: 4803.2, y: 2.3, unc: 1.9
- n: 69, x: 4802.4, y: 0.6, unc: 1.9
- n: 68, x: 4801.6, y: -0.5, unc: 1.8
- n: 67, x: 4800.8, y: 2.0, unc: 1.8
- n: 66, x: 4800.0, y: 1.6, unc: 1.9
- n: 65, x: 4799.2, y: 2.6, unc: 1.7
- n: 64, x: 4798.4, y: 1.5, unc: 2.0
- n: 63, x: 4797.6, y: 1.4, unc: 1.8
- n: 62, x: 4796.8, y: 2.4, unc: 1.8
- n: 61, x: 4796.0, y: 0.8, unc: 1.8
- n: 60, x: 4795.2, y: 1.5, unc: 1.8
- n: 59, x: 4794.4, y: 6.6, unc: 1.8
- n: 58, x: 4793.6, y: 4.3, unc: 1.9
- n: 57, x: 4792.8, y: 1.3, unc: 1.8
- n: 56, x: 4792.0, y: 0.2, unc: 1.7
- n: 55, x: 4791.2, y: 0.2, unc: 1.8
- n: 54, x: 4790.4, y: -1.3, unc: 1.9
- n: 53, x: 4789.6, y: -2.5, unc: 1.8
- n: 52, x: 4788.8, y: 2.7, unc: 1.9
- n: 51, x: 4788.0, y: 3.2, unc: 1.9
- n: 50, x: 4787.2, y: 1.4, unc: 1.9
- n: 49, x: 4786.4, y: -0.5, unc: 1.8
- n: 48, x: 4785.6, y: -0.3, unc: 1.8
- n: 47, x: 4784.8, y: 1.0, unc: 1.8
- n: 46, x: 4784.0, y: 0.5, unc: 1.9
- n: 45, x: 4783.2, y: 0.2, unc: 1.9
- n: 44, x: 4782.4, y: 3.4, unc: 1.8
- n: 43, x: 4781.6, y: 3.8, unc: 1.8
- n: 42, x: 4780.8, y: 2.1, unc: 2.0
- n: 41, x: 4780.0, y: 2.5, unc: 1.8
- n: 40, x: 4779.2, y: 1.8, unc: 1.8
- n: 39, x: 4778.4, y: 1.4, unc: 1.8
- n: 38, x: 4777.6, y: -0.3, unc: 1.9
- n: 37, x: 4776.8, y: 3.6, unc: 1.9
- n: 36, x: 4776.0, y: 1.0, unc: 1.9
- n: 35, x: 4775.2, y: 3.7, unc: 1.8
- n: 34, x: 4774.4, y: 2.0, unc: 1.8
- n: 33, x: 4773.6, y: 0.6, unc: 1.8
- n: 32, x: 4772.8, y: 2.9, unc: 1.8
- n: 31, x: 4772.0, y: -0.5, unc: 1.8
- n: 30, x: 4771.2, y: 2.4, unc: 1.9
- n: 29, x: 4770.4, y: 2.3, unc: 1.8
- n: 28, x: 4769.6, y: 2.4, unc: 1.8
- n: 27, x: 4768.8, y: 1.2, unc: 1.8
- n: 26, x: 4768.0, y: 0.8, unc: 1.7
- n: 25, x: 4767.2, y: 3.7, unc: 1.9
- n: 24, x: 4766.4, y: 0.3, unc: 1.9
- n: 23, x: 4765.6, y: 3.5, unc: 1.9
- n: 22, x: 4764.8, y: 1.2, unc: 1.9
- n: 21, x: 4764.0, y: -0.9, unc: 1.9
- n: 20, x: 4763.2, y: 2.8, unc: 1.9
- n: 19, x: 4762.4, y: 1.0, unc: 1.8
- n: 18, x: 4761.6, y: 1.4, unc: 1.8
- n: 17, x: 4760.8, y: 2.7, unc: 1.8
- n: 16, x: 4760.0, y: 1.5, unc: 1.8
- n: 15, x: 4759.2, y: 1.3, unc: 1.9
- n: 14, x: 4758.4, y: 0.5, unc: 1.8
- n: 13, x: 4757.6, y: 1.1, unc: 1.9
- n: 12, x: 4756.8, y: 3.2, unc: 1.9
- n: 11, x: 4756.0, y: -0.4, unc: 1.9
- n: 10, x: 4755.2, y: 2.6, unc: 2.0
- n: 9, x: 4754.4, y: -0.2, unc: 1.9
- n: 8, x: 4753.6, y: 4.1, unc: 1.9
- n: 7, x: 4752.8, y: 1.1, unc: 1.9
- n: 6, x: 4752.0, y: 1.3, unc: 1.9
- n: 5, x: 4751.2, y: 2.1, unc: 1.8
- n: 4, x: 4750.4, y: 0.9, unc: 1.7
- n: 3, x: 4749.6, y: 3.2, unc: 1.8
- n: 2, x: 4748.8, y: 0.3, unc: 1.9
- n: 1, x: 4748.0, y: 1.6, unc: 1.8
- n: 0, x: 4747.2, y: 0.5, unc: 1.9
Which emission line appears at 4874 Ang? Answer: [O II] 3727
